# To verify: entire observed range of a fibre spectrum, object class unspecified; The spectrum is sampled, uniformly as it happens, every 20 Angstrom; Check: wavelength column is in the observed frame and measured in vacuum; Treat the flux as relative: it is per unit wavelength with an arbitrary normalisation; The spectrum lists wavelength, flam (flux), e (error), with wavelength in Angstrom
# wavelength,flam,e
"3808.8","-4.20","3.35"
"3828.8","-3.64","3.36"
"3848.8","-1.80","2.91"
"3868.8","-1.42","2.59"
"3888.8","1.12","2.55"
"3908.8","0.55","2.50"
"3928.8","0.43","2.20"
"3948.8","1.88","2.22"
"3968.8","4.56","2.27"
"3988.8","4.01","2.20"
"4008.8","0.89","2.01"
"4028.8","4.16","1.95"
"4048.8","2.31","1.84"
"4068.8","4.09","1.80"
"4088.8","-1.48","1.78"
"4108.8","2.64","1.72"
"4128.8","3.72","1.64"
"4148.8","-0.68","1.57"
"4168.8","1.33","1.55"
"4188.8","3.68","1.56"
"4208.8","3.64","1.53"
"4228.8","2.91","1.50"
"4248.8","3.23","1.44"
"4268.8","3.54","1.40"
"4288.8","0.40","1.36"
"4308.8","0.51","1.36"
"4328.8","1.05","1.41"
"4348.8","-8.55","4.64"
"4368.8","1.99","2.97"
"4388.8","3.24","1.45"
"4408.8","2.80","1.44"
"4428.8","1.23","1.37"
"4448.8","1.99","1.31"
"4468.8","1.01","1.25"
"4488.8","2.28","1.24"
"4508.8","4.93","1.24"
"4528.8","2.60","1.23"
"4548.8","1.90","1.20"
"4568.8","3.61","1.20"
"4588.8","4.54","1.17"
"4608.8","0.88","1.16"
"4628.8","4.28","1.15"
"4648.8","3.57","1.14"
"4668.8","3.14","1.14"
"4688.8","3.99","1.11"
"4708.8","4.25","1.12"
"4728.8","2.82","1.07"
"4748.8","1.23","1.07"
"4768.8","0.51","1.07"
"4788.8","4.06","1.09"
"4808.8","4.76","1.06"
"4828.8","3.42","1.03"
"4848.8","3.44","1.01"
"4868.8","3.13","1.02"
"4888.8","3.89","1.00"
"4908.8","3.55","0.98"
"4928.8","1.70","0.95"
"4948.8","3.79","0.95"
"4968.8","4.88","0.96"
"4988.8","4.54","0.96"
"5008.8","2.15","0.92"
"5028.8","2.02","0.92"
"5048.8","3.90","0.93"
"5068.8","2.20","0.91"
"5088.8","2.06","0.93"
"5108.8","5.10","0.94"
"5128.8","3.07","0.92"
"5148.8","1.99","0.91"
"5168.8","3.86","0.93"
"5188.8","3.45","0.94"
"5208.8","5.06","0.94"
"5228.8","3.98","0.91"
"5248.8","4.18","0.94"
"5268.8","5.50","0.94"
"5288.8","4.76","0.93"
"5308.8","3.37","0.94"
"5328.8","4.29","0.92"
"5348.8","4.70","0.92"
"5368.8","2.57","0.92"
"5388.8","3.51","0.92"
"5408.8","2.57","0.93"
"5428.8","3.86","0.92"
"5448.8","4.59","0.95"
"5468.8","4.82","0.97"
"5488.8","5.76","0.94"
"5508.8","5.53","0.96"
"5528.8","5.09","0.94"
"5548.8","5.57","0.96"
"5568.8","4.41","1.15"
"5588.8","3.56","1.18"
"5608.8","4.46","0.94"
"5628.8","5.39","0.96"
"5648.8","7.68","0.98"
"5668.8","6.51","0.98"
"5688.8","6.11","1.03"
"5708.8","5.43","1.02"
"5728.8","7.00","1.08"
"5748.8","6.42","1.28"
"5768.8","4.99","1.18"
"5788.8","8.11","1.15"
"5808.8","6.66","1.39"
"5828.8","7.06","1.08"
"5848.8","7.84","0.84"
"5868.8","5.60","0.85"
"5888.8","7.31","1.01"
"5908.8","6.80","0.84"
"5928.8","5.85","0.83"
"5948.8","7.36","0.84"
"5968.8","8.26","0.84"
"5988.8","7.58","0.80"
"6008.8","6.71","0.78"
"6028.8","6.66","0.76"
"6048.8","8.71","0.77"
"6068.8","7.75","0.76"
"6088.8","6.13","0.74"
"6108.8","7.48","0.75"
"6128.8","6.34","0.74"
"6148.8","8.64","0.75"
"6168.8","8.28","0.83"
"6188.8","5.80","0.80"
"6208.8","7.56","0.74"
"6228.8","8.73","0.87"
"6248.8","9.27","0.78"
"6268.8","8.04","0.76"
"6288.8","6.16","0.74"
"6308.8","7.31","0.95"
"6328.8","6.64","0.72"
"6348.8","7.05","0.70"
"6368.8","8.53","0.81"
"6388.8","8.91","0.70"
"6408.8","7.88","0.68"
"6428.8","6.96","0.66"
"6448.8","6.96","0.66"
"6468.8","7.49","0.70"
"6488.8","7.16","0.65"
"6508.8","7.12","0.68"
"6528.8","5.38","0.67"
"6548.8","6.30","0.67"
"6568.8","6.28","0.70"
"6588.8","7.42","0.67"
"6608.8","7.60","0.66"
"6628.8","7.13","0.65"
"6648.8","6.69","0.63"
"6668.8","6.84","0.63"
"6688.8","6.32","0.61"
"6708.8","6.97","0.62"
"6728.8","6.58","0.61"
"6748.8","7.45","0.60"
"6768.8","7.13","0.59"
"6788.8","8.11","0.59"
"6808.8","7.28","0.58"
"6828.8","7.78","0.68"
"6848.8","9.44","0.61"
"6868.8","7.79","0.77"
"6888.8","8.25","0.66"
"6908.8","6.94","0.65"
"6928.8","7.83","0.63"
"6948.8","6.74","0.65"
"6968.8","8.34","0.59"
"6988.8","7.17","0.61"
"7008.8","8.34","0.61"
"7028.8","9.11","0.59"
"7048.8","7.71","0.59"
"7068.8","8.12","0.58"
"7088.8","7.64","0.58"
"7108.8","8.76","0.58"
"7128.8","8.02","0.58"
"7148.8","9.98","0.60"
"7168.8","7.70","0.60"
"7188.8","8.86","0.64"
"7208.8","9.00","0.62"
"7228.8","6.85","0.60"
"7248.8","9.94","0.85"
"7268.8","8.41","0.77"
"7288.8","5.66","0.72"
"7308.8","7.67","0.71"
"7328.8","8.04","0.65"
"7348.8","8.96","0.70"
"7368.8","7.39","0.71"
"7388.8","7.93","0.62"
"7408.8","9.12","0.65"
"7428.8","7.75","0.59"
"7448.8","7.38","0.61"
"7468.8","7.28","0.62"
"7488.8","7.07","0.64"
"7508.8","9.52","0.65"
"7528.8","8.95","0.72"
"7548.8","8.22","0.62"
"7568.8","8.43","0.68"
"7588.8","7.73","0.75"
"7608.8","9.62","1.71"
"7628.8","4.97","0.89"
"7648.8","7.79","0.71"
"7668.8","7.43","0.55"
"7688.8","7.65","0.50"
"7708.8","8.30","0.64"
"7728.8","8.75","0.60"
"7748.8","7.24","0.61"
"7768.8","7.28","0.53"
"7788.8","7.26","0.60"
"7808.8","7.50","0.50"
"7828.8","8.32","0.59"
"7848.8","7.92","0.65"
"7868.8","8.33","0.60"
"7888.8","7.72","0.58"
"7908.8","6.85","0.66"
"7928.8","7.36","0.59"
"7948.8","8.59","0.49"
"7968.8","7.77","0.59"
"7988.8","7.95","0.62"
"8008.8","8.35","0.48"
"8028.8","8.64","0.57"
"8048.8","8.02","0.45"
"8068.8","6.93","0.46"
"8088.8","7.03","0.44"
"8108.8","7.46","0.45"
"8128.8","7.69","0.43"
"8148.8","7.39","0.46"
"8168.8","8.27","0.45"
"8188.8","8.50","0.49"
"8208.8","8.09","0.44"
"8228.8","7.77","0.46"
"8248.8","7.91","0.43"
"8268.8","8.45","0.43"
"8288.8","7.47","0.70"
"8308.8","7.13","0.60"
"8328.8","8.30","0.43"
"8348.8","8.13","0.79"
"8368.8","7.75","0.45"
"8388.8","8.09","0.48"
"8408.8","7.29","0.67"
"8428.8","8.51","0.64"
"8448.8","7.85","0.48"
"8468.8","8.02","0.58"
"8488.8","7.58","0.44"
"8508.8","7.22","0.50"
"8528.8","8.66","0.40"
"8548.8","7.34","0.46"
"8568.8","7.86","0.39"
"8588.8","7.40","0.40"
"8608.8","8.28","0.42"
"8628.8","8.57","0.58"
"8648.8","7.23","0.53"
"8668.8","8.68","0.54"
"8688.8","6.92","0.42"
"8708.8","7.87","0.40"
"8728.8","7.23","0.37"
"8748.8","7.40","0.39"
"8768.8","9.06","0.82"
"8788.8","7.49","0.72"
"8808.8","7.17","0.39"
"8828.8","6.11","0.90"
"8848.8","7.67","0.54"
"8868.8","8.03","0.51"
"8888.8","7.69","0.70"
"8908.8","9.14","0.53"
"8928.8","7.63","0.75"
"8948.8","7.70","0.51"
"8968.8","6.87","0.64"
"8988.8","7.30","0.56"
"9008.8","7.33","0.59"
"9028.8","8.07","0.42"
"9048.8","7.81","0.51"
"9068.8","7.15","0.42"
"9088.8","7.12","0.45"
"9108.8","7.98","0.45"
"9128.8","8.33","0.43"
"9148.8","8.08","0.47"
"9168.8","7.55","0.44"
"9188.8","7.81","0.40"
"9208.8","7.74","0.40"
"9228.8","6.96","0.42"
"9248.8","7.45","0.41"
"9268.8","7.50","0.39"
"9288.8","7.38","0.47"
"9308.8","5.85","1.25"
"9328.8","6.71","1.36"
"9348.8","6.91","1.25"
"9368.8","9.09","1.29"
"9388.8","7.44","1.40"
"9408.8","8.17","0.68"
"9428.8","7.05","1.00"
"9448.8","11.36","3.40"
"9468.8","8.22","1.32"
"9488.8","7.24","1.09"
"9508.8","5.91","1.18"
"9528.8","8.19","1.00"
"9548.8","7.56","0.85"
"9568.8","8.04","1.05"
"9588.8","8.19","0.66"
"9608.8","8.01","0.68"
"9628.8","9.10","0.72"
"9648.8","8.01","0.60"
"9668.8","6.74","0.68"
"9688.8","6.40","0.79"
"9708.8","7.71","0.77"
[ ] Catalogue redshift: 0.29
